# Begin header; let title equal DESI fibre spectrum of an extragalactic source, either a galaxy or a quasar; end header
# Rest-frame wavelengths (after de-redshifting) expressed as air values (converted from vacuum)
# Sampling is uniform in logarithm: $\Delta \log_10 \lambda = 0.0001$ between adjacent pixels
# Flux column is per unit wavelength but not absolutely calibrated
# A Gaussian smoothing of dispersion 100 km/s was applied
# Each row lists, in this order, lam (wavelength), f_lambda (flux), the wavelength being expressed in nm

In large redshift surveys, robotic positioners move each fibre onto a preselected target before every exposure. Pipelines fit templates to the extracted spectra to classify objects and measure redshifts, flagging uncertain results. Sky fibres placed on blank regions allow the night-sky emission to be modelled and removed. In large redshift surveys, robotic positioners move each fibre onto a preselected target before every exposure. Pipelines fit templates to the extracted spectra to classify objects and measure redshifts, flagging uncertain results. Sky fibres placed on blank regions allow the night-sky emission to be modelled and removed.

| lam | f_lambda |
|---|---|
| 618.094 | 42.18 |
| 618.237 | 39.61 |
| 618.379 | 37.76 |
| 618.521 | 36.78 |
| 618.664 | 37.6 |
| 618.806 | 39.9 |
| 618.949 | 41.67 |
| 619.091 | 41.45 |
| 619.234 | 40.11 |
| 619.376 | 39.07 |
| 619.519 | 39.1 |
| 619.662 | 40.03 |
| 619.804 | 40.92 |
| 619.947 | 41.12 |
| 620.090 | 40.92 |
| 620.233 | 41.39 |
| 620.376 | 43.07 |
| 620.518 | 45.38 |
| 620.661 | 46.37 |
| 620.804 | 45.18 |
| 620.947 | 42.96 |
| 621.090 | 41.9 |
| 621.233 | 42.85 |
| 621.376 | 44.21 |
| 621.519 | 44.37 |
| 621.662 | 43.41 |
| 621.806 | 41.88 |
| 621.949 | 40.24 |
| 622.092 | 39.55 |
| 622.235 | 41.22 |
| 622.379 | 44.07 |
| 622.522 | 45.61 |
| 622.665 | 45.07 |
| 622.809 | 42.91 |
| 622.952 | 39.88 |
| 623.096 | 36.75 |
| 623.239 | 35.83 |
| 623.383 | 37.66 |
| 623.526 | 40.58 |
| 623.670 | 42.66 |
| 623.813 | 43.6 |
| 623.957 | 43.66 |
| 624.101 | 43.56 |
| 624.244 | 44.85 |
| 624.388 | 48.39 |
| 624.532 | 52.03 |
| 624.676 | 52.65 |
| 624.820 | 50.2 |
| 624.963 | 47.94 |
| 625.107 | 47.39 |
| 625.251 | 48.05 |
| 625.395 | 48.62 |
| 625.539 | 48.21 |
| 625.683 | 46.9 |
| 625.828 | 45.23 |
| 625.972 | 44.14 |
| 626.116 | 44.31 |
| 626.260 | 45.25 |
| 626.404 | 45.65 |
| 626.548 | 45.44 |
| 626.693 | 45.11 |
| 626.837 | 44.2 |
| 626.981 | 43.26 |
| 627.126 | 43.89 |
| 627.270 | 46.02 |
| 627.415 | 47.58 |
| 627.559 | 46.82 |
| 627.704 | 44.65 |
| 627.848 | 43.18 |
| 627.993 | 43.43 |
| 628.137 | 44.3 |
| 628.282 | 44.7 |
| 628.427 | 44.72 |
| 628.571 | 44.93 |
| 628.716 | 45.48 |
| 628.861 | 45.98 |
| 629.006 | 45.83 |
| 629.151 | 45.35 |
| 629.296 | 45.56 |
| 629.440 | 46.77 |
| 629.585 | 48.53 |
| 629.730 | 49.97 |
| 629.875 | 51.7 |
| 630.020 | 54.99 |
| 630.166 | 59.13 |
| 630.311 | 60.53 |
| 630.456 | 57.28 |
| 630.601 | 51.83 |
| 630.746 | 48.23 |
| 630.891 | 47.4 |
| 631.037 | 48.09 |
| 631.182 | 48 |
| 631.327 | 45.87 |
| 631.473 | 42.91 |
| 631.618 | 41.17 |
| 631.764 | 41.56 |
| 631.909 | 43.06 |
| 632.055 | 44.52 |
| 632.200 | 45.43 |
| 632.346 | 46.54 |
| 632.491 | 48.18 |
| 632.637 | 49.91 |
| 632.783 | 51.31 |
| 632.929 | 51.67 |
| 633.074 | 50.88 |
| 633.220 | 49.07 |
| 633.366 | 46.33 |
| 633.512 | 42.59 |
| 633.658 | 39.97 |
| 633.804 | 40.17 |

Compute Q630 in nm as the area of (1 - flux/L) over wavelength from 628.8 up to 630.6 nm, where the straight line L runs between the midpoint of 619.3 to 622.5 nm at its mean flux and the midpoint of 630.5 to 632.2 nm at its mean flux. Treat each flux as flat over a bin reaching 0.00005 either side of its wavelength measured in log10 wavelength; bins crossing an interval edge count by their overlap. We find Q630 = -0.226 nm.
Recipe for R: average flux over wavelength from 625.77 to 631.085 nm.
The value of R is 47.3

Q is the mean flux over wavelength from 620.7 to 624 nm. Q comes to 42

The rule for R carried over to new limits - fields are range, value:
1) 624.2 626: 48.2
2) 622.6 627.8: 45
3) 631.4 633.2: 46.5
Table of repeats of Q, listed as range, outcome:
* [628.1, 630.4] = 48.8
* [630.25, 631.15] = 52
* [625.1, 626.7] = 46.2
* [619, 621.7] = 42.3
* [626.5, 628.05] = 44.9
